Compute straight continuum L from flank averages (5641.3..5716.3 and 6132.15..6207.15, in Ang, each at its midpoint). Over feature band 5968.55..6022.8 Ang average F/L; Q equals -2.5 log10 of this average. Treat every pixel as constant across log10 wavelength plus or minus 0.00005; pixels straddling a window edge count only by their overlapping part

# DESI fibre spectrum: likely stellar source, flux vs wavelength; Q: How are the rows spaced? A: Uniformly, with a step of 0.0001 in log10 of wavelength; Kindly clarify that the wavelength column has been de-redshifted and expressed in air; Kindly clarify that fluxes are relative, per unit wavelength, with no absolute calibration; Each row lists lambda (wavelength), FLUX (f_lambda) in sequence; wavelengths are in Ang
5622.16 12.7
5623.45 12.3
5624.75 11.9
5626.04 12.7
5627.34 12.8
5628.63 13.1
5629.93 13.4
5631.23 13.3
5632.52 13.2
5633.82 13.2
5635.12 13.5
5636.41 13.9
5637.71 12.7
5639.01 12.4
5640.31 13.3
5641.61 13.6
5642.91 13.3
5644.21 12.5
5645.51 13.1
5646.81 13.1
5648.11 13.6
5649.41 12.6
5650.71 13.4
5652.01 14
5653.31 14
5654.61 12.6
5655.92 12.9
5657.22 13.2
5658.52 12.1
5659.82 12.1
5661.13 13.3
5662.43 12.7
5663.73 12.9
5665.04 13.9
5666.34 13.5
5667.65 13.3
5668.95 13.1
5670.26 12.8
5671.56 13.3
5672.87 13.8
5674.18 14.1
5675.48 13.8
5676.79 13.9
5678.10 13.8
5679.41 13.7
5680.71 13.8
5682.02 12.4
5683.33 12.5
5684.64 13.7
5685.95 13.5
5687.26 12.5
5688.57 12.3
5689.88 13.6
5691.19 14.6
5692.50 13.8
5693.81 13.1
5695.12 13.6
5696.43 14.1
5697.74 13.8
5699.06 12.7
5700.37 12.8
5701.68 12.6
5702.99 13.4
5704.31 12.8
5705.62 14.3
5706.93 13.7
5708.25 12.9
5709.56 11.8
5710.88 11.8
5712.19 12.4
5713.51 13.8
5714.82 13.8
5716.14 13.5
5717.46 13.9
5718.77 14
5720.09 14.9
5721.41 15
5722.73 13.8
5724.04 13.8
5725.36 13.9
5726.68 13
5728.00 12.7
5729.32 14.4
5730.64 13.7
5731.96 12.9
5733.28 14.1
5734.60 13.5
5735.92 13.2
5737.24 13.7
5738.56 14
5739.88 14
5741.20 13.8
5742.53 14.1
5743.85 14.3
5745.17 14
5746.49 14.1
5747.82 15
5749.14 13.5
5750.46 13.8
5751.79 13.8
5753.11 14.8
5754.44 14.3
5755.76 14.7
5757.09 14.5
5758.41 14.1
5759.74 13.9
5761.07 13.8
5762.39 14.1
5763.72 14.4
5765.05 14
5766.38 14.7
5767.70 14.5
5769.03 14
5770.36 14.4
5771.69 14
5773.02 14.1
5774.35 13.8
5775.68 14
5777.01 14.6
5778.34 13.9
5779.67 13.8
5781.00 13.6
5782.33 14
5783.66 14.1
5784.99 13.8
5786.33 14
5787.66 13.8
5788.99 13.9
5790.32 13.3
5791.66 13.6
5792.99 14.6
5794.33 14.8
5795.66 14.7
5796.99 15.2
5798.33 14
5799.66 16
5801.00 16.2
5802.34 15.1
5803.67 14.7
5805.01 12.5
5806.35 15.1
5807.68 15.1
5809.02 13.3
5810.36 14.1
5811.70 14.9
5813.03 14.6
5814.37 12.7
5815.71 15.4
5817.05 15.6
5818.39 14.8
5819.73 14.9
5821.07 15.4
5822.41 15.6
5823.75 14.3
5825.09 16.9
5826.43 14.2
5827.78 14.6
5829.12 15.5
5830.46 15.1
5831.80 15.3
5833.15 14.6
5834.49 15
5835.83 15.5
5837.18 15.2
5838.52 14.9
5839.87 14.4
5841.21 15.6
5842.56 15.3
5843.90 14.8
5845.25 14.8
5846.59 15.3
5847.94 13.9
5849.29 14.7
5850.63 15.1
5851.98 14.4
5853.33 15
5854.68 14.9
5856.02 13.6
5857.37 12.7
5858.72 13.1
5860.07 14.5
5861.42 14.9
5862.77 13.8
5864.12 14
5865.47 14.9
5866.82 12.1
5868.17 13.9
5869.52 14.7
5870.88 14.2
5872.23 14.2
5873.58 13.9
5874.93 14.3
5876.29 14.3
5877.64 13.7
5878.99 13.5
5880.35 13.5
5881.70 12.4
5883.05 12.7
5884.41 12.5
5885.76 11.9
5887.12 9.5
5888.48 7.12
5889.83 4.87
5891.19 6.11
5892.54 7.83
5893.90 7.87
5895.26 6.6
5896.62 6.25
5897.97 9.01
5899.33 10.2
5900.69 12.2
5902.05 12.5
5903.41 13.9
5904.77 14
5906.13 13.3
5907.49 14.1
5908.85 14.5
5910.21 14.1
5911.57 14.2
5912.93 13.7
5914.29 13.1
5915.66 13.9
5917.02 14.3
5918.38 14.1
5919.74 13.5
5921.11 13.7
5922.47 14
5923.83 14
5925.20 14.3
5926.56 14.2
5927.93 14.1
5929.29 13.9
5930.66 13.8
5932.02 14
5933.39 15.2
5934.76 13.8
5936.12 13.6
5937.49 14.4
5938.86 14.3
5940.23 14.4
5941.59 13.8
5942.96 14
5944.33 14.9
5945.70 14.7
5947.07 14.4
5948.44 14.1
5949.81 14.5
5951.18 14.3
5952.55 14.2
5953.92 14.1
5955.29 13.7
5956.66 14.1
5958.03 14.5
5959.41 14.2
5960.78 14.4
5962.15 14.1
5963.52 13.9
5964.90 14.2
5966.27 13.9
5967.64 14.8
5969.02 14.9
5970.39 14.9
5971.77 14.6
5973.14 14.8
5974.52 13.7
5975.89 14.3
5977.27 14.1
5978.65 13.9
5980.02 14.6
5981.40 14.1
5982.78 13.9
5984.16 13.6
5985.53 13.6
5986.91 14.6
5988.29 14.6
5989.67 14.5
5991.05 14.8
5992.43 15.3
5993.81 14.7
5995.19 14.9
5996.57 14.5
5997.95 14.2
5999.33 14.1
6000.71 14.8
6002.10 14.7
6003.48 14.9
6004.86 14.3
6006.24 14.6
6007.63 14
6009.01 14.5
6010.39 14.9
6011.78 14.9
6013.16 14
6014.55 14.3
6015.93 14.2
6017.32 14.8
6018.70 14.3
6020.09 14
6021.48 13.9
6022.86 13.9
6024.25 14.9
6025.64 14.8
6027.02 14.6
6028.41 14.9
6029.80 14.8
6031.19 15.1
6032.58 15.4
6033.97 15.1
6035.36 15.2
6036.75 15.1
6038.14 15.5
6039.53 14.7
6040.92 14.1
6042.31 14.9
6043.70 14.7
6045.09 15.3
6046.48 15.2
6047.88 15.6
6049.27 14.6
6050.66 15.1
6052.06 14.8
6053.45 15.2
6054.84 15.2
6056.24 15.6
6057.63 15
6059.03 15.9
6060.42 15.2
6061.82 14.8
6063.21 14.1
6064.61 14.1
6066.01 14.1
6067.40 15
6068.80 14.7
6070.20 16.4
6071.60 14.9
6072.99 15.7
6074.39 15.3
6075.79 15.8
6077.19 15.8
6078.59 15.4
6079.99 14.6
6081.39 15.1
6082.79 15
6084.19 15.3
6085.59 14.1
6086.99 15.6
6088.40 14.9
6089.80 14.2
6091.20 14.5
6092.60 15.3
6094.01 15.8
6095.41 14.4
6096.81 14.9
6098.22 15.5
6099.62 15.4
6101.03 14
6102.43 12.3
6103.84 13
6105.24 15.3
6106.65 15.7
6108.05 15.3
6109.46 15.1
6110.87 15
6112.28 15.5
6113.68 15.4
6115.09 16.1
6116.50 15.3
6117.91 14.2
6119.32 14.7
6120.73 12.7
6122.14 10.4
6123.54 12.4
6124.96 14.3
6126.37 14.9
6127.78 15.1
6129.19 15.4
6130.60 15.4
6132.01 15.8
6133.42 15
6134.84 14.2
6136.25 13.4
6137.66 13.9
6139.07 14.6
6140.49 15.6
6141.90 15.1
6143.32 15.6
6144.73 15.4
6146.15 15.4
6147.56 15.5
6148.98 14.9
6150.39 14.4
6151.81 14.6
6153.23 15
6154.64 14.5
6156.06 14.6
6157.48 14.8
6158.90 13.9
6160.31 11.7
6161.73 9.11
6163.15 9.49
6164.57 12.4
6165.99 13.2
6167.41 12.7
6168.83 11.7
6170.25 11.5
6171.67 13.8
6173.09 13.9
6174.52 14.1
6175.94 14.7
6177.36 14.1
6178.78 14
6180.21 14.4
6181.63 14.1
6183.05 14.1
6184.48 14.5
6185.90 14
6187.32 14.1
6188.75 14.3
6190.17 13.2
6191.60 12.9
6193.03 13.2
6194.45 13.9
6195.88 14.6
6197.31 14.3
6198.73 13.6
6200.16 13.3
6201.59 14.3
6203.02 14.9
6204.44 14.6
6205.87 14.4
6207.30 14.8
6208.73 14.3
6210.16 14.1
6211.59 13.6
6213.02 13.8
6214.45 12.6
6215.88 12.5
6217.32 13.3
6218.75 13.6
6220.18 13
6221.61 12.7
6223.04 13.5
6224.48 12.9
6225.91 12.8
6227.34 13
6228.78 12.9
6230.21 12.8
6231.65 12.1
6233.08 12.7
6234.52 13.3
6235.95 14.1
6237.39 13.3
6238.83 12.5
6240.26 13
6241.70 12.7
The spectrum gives -0.06 mag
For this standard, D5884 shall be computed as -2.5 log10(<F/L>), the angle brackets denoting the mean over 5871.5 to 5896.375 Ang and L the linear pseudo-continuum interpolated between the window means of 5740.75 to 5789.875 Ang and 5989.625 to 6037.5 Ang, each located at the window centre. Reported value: 0.303 mag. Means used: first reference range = 14.1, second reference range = 14.6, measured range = 10.9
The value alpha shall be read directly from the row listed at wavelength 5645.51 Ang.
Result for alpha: 13.1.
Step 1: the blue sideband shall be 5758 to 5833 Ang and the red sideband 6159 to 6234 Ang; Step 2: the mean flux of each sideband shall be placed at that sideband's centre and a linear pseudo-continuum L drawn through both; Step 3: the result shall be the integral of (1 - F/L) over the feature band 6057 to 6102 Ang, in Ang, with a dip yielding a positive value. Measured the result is -4.4 Ang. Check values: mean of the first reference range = 14.5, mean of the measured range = 15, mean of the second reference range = 13.4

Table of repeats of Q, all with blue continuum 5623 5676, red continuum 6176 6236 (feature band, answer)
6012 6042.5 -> -0.09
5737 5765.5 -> -0.07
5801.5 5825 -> -0.11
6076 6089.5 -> -0.12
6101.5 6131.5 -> -0.07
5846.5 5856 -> -0.10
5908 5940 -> -0.05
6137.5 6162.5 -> -0.06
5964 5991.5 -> -0.07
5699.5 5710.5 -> 0.02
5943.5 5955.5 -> -0.07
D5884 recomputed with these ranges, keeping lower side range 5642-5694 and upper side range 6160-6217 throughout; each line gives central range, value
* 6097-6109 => -0.088 mag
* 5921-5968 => -0.064 mag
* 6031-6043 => -0.122 mag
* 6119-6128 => 0.007 mag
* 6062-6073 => -0.108 mag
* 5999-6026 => -0.080 mag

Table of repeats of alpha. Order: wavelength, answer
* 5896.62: 6.25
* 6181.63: 14.1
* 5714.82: 13.8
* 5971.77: 14.6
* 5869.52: 14.7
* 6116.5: 15.3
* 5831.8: 15.3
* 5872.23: 14.2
